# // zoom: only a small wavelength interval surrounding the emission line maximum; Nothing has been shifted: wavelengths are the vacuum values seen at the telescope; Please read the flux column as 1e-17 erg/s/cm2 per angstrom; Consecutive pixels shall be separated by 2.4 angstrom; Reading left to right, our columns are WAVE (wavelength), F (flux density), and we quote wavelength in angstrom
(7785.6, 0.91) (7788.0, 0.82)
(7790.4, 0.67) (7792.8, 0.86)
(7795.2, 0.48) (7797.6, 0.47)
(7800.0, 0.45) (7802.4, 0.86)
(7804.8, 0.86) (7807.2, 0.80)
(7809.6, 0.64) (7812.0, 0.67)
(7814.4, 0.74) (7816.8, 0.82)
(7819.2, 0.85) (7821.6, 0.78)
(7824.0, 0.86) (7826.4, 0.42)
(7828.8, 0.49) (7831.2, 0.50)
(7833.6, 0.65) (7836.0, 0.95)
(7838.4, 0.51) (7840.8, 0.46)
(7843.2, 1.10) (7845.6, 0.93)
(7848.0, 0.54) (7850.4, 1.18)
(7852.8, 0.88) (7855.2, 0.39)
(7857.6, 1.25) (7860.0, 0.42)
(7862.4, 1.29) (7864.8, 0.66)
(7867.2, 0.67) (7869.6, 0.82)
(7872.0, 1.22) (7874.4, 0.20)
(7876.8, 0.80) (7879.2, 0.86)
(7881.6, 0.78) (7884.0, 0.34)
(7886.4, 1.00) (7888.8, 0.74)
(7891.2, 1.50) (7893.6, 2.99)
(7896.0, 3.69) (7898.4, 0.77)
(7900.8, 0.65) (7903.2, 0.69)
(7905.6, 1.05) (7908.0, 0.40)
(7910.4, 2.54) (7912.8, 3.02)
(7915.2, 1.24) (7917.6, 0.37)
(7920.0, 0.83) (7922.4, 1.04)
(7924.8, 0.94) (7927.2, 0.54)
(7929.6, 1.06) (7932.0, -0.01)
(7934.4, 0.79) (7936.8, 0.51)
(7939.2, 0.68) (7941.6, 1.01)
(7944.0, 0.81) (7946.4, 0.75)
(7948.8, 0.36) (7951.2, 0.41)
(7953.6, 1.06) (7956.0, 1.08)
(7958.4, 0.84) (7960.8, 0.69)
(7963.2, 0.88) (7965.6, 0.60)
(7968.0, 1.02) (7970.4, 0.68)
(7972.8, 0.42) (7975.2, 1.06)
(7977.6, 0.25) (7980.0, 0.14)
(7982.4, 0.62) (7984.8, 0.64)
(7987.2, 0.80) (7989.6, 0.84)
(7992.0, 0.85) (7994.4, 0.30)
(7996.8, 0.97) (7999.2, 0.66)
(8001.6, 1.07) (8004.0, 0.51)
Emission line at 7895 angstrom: [S II] 6716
